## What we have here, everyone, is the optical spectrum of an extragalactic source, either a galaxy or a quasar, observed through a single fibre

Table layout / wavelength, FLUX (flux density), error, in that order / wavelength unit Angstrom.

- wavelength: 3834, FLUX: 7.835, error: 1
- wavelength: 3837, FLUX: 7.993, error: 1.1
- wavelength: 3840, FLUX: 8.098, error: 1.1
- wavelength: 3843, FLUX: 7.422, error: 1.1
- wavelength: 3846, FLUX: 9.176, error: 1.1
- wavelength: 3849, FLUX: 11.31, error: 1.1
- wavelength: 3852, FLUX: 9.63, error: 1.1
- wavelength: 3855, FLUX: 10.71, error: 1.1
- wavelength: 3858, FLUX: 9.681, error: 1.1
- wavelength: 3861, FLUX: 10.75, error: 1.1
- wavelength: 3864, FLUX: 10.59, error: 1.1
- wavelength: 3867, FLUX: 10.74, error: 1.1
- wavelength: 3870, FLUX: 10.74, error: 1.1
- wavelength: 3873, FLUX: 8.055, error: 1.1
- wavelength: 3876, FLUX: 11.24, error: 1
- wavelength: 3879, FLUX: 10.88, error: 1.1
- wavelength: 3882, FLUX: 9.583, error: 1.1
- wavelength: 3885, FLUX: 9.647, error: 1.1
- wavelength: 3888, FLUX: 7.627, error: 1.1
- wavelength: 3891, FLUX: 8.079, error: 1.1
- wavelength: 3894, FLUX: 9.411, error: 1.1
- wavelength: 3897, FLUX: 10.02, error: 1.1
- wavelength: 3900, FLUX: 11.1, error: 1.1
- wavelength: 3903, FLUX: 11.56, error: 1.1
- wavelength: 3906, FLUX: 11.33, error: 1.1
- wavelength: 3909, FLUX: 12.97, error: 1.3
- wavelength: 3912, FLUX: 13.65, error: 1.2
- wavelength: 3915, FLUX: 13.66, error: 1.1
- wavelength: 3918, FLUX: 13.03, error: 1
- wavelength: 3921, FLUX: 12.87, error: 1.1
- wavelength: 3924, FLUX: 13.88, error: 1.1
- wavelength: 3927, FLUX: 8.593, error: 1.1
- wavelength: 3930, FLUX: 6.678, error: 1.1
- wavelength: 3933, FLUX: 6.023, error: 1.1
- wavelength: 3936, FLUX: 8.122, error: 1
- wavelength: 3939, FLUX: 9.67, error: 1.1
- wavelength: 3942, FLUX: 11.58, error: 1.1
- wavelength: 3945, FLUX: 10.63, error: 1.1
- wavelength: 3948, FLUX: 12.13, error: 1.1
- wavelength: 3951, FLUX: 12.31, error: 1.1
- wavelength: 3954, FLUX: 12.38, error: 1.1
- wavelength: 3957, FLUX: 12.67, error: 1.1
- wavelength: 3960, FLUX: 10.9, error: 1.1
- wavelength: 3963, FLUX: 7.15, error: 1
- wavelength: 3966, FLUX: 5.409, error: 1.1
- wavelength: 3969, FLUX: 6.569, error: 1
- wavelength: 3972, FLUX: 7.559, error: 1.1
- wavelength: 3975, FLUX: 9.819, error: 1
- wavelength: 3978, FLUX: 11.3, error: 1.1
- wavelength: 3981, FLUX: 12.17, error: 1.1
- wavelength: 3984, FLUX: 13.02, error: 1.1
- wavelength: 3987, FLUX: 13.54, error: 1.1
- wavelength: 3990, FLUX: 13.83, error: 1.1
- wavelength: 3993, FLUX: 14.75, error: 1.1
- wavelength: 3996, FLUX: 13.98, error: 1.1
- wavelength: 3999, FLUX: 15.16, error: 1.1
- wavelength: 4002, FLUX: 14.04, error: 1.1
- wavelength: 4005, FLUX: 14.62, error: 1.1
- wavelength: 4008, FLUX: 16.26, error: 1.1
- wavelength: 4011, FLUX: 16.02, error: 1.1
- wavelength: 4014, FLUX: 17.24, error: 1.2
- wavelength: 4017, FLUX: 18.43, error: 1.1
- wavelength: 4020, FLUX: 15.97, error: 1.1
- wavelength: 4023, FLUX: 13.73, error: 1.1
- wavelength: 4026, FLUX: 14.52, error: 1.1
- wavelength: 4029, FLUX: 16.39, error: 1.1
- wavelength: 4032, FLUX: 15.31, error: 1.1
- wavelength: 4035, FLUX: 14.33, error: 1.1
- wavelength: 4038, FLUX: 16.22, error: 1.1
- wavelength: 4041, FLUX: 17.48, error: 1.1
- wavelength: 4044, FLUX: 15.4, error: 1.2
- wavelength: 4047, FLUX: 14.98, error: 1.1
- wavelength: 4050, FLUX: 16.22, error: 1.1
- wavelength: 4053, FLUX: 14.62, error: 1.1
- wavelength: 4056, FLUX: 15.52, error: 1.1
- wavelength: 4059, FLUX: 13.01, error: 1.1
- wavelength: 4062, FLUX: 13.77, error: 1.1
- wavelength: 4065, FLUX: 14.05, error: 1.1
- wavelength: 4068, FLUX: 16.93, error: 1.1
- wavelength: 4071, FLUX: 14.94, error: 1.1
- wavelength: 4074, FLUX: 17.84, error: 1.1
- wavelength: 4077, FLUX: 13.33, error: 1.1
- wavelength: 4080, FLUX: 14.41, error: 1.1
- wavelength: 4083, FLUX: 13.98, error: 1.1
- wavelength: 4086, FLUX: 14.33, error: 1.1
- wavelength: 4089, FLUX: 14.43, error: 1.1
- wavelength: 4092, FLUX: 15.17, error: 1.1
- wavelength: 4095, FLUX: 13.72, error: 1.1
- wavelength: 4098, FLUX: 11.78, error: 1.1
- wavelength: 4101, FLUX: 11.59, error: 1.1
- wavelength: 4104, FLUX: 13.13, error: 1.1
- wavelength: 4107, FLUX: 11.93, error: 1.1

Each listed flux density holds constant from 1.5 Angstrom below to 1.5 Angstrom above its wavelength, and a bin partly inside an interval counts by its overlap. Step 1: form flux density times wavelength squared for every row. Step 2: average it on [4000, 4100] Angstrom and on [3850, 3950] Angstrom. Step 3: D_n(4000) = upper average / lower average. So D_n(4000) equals 1.6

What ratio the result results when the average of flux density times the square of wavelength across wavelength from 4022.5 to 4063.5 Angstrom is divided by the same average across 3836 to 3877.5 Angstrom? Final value 1.71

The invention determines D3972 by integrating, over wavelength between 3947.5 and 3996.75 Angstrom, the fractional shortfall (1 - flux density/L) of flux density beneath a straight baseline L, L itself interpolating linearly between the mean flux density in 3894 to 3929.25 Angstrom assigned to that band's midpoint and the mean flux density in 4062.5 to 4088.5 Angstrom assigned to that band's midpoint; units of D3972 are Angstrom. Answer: 7.2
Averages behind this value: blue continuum 11.8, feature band 11.1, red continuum 14.9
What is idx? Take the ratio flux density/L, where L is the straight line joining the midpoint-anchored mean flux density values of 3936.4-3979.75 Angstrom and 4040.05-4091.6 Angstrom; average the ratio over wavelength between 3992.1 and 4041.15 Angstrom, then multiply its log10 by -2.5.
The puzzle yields -0.22 mag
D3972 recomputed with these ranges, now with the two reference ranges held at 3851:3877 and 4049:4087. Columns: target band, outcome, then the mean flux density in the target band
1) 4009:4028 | -3.2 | 16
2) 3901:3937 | 1.1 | 11.1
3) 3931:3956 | 3.6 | 10.3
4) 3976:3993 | 0.1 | 12.9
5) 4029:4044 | -1.8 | 15.8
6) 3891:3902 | 1.0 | 9.95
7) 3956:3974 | 6.0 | 8.3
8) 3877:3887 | 0.6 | 9.98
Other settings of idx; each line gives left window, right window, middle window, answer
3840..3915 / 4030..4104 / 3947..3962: 0.01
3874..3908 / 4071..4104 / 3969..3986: 0.13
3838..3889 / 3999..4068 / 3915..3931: 0.03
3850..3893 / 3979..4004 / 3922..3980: 0.27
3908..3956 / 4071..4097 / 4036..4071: -0.10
